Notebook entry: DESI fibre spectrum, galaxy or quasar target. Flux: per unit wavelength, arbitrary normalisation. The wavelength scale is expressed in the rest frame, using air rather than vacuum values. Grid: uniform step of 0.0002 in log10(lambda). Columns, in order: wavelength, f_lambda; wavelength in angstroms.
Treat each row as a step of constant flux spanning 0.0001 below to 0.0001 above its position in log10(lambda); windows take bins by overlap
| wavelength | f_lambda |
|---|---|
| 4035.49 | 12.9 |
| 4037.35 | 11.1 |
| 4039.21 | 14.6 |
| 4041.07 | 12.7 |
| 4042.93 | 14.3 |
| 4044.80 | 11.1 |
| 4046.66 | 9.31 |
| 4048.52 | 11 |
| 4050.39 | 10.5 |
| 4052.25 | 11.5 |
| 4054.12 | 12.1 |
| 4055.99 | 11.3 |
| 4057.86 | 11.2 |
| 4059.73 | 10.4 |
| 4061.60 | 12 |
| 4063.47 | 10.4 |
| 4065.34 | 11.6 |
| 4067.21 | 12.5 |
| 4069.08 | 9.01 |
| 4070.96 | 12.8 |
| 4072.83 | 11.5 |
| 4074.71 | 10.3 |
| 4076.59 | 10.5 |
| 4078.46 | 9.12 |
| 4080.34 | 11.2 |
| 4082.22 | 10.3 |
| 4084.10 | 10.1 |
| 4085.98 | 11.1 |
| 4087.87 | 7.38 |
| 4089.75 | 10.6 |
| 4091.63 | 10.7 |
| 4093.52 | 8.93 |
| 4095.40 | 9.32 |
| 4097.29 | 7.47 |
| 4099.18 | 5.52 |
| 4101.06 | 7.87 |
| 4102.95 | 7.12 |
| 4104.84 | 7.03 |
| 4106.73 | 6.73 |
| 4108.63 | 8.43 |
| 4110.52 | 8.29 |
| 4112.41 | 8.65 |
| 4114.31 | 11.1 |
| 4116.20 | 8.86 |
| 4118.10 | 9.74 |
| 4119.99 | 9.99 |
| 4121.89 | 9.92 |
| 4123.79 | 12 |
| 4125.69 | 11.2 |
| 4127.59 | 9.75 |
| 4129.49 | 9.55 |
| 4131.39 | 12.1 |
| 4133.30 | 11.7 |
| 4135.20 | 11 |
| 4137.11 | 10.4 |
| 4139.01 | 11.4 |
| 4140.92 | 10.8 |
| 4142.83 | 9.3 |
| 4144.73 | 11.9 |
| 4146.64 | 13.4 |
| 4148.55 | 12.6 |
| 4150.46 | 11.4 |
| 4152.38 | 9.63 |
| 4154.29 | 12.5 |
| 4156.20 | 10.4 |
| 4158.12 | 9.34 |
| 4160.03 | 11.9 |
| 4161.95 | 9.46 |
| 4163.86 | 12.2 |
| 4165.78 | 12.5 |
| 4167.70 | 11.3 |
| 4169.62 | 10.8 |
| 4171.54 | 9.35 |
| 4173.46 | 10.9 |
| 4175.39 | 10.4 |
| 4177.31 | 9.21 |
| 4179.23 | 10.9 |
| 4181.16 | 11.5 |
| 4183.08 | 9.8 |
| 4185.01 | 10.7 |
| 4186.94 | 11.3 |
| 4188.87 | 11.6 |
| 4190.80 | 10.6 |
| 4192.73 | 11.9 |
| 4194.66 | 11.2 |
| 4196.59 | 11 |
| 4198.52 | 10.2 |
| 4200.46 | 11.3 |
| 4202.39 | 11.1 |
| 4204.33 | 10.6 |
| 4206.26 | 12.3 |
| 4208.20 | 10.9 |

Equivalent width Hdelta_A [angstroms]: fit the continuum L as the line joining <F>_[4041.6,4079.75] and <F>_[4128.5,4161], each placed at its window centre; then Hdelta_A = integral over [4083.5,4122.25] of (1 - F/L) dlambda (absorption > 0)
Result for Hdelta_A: 8.22 angstroms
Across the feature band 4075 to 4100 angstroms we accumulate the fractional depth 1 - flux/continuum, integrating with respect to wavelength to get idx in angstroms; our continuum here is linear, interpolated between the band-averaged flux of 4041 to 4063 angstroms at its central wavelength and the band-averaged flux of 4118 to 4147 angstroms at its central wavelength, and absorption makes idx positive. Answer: 3.8 angstroms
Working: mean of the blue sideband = 11.4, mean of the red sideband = 10.9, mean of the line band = 9.44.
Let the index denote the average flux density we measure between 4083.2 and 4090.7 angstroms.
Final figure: 9.79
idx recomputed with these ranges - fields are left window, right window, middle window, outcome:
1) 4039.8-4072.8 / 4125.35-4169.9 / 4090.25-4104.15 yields 3.8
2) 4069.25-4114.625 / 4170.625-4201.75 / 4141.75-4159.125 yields -1.7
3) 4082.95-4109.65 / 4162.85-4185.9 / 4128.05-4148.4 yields -3.1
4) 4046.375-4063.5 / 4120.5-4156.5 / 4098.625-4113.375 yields 4.8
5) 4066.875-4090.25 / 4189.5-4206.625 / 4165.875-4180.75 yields 0.5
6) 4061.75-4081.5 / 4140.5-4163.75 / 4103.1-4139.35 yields 4.1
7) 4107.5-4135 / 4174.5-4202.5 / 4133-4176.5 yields -2.4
